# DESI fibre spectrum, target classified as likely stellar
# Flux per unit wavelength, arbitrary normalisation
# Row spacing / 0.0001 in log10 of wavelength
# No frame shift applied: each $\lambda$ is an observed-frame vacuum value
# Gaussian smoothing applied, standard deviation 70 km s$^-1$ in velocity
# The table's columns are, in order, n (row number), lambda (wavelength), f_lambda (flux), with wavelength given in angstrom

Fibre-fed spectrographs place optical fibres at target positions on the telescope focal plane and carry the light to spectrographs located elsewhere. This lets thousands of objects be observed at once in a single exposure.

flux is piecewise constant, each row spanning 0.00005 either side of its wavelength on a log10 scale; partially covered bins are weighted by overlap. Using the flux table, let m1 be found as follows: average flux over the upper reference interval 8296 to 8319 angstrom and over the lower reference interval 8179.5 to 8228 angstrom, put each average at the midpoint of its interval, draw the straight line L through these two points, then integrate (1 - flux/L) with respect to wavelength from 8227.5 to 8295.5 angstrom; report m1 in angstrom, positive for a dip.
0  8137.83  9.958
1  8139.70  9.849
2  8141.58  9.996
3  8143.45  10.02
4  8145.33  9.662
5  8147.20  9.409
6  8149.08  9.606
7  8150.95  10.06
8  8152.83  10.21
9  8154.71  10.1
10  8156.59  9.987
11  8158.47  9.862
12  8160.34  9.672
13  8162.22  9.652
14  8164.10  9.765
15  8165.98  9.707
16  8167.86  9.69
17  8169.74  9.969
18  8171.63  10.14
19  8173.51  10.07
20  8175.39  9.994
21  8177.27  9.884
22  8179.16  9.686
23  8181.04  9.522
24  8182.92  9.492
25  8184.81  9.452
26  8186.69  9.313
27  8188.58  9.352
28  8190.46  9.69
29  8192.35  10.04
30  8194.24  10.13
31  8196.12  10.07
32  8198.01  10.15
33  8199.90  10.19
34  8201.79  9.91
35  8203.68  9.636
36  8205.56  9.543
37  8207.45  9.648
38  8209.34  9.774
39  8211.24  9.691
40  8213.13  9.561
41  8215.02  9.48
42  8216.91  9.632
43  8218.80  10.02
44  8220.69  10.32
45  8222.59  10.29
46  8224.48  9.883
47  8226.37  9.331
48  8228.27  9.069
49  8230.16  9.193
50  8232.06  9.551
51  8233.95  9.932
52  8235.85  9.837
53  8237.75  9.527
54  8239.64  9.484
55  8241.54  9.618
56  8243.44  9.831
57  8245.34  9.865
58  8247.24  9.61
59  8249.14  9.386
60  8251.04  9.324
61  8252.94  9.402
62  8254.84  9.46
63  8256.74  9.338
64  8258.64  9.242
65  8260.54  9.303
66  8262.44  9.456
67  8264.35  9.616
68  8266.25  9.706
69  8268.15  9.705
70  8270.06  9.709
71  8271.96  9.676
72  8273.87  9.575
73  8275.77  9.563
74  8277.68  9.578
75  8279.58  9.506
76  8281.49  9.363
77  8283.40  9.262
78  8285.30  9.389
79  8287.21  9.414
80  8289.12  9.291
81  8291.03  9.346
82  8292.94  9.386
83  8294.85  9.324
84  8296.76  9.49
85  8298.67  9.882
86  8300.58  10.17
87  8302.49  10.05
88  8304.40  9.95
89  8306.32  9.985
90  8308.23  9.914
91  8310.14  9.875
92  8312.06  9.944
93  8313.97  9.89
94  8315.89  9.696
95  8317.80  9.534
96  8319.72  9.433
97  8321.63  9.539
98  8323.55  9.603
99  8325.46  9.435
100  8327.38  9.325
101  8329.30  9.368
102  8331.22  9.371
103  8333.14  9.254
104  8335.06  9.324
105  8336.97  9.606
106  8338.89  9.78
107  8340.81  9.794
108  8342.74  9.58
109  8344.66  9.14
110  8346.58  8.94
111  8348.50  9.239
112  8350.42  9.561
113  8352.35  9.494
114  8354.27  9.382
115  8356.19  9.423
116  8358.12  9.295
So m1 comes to 2.20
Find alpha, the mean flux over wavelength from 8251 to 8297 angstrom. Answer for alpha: 9.46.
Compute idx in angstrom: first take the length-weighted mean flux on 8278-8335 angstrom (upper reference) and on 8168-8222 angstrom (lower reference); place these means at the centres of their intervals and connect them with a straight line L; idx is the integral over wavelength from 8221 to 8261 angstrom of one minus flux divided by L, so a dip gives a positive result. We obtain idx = 0.6 angstrom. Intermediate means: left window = 9.8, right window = 9.58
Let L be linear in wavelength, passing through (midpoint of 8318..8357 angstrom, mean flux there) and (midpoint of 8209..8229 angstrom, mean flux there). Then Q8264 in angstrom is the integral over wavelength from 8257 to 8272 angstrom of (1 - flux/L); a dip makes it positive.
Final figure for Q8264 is 0.1 angstrom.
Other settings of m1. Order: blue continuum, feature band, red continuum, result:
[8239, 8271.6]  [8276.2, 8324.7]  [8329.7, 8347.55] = -0.8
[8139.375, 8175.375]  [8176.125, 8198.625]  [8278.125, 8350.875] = 0.2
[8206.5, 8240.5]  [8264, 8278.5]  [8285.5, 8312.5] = 0.1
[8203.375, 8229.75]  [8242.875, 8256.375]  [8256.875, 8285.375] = 0.1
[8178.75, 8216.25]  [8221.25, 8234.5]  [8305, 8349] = 0.1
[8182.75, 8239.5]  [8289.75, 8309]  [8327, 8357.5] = -0.5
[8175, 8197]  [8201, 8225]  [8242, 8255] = -0.4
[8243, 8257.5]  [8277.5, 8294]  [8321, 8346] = 0.2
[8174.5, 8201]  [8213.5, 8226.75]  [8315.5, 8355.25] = -0.2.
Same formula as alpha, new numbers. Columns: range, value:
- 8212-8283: 9.59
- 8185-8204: 9.84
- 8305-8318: 9.85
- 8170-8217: 9.77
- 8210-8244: 9.68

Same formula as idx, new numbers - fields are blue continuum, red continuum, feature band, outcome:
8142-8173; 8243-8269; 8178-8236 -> -0.25 angstrom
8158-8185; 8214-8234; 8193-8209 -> -0.29 angstrom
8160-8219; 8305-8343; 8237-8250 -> 0.11 angstrom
